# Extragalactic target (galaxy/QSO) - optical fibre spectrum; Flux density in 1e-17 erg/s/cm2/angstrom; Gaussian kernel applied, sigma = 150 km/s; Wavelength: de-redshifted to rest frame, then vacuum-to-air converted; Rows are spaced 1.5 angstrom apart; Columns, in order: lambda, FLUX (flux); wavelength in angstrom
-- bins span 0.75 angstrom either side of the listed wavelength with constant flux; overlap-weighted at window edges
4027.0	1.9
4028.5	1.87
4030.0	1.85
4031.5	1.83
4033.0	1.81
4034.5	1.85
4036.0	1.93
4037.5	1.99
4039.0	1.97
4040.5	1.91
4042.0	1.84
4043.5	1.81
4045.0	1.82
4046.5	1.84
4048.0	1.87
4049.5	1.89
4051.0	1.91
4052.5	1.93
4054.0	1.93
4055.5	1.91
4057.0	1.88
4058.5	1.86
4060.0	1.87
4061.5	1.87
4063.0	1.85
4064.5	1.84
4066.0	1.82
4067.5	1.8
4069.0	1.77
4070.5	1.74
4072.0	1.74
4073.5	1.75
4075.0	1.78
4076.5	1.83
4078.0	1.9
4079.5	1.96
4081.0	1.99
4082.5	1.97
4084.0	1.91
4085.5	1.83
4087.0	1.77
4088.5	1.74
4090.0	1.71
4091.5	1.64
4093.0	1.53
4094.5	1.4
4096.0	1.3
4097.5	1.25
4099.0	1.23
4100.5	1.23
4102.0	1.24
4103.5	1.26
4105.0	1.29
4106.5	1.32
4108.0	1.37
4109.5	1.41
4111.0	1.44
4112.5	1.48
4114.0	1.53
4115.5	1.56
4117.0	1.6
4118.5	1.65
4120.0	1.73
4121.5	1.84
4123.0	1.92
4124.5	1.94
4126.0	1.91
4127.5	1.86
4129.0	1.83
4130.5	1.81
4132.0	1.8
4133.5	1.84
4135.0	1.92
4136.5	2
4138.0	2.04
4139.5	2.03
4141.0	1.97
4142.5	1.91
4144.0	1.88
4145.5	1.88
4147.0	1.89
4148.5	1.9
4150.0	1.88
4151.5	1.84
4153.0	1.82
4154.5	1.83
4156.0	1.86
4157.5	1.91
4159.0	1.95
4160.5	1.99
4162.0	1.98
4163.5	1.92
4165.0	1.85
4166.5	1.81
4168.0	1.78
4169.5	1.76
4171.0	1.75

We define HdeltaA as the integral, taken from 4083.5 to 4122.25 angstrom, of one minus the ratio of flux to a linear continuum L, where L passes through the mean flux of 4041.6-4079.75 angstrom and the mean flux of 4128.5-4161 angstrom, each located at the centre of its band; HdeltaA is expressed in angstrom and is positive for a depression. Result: 7.5 angstrom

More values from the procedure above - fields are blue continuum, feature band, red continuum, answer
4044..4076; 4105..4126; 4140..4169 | 3.02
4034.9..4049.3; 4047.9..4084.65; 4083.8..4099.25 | -2.81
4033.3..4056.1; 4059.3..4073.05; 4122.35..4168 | 0.60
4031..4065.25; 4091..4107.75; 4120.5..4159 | 4.92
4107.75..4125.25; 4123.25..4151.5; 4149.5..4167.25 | -2.36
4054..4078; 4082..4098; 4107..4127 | 0.92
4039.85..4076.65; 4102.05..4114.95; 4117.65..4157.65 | 3.33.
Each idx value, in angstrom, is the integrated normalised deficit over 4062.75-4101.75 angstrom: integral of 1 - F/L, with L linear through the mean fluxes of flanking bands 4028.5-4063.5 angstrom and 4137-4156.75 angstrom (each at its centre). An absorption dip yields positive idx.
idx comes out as 4.0 angstrom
